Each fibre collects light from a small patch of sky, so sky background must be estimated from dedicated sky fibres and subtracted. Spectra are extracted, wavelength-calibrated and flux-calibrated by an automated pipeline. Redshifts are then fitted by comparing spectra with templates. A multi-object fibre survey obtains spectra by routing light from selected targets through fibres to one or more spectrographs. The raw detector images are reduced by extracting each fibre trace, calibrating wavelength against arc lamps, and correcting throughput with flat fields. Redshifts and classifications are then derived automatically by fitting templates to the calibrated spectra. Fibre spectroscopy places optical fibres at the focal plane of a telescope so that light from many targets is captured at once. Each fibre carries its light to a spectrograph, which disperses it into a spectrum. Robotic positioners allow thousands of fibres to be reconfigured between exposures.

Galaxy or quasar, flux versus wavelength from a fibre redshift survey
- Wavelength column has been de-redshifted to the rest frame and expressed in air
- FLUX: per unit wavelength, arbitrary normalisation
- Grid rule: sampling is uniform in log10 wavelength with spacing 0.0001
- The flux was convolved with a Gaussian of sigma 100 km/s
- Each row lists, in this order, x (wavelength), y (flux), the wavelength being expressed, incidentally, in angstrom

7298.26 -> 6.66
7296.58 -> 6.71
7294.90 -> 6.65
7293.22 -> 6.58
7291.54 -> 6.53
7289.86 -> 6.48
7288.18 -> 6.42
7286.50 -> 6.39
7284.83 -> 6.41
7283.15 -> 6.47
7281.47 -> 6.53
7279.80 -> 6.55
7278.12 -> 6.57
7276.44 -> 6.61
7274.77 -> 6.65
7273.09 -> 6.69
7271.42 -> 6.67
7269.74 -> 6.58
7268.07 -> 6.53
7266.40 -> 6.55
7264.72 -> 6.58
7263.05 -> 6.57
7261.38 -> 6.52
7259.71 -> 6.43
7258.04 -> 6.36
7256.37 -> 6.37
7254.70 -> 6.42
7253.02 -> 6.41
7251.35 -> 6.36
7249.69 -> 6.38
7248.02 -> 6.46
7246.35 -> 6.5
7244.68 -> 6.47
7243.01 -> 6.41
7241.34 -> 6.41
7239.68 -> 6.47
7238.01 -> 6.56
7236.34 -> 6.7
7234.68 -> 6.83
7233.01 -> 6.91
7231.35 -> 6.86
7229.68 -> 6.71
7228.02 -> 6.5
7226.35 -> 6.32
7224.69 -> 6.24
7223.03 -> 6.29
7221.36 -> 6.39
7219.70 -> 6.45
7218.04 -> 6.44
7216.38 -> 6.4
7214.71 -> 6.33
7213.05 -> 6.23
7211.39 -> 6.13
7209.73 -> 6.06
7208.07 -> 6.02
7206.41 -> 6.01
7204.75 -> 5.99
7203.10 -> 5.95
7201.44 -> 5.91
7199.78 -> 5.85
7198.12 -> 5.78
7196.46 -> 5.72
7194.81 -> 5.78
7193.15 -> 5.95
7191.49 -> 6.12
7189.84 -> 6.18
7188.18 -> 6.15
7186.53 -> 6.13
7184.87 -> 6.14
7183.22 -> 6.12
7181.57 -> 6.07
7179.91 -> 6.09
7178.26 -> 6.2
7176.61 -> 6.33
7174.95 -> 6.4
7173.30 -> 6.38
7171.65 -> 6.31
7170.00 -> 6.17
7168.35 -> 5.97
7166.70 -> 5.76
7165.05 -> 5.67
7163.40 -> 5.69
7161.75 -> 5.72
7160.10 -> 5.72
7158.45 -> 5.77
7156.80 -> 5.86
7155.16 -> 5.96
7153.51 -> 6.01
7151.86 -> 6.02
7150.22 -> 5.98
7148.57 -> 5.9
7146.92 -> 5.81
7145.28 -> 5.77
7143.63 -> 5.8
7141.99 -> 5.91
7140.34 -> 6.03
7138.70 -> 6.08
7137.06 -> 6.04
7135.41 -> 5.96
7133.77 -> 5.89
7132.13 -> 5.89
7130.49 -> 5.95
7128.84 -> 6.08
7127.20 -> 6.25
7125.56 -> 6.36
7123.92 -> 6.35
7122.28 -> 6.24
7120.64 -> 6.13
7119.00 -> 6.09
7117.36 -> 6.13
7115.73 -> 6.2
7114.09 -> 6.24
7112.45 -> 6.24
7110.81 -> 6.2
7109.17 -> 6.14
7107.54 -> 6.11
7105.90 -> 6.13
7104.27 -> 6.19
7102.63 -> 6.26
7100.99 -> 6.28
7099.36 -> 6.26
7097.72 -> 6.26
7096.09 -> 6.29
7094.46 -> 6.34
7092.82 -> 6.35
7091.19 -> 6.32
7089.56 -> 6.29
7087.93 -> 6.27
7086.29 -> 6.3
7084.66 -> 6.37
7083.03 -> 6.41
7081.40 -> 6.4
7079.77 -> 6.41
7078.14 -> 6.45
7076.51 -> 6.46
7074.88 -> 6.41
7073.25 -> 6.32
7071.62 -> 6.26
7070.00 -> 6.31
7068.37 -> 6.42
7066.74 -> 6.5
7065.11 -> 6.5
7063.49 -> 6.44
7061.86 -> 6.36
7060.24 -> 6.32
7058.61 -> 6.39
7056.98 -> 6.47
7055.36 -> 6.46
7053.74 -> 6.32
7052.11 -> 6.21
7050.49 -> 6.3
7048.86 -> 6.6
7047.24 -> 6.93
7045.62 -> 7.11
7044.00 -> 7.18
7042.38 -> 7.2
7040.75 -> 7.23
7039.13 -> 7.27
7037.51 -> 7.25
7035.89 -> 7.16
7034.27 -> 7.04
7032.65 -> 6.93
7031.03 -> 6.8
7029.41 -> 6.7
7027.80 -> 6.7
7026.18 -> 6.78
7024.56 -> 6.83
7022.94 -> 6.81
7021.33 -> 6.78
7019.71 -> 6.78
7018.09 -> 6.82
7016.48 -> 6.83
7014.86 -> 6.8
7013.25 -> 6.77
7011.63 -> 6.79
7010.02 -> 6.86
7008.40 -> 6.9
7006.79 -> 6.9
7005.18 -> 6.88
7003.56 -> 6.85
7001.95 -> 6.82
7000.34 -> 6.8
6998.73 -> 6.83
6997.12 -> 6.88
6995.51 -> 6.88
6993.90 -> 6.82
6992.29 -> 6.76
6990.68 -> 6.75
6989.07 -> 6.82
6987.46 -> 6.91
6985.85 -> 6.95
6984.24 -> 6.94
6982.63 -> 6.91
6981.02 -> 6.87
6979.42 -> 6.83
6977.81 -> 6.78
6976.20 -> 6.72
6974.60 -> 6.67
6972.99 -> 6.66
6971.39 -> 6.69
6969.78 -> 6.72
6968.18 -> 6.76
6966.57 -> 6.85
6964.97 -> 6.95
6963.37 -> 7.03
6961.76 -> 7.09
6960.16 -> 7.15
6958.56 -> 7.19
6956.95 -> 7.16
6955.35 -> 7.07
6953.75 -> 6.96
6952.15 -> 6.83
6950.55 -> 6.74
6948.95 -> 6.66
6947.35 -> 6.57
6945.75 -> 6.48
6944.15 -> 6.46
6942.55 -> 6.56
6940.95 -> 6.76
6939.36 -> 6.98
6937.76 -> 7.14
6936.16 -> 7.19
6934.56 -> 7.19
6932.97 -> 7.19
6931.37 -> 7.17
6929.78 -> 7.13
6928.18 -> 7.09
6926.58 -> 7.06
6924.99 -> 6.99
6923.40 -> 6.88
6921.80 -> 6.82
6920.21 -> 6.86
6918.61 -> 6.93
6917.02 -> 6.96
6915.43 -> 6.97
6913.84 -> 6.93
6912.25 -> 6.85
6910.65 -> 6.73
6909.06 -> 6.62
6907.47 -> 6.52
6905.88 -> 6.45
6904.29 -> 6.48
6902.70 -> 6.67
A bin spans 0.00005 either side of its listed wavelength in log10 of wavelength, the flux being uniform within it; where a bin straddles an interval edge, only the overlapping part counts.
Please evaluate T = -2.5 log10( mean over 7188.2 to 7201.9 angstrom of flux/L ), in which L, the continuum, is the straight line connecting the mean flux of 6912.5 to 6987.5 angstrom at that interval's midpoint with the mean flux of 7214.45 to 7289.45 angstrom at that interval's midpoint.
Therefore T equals 0.11 mag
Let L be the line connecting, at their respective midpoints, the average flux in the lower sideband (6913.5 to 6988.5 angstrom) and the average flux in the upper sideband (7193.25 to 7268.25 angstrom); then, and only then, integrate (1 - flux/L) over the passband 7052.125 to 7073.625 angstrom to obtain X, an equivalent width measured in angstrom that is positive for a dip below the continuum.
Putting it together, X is 0.94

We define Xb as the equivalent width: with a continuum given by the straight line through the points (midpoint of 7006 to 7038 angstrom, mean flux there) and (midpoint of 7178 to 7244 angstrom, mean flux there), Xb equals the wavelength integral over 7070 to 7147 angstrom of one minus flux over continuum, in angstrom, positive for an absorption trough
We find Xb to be 4.5 angstrom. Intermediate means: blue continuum 6.86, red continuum 6.25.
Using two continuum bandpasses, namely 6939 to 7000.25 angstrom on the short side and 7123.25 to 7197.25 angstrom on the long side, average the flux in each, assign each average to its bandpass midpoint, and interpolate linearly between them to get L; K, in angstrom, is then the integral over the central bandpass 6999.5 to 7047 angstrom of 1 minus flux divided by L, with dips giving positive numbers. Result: -2.3 angstrom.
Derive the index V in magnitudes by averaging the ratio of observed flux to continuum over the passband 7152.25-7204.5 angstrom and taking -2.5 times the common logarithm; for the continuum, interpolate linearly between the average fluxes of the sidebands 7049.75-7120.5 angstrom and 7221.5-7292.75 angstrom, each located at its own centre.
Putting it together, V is 0.07 mag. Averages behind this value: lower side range 6.31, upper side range 6.51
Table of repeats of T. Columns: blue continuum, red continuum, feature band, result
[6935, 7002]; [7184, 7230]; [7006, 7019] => -0.02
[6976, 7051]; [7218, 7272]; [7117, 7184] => 0.11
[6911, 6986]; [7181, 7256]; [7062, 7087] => 0.04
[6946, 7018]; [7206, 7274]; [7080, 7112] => 0.07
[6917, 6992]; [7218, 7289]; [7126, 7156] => 0.12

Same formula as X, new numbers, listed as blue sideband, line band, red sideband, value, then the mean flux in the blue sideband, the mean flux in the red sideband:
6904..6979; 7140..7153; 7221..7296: 1.5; 6.87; 6.52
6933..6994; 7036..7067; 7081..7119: -1.1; 6.86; 6.26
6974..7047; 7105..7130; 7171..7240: 1.3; 6.89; 6.25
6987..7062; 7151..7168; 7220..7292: 2.1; 6.8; 6.51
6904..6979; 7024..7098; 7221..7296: 1.7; 6.87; 6.52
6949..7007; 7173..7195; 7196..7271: 1.1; 6.87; 6.37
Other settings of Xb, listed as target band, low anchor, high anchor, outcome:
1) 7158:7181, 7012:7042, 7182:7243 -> 1.38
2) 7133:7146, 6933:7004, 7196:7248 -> 1.12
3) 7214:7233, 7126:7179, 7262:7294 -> -0.51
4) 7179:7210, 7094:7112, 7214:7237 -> 2.16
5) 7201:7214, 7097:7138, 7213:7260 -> 0.71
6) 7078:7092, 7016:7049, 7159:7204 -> 0.56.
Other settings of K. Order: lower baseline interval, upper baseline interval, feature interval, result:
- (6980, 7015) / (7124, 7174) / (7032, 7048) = -1.3 angstrom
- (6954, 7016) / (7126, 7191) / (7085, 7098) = 0.1 angstrom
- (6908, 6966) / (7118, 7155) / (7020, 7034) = -0.6 angstrom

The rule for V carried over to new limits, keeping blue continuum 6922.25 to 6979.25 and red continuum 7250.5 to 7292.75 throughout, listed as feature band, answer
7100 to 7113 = 0.09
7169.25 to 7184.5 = 0.07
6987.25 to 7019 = 0.00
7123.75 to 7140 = 0.10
